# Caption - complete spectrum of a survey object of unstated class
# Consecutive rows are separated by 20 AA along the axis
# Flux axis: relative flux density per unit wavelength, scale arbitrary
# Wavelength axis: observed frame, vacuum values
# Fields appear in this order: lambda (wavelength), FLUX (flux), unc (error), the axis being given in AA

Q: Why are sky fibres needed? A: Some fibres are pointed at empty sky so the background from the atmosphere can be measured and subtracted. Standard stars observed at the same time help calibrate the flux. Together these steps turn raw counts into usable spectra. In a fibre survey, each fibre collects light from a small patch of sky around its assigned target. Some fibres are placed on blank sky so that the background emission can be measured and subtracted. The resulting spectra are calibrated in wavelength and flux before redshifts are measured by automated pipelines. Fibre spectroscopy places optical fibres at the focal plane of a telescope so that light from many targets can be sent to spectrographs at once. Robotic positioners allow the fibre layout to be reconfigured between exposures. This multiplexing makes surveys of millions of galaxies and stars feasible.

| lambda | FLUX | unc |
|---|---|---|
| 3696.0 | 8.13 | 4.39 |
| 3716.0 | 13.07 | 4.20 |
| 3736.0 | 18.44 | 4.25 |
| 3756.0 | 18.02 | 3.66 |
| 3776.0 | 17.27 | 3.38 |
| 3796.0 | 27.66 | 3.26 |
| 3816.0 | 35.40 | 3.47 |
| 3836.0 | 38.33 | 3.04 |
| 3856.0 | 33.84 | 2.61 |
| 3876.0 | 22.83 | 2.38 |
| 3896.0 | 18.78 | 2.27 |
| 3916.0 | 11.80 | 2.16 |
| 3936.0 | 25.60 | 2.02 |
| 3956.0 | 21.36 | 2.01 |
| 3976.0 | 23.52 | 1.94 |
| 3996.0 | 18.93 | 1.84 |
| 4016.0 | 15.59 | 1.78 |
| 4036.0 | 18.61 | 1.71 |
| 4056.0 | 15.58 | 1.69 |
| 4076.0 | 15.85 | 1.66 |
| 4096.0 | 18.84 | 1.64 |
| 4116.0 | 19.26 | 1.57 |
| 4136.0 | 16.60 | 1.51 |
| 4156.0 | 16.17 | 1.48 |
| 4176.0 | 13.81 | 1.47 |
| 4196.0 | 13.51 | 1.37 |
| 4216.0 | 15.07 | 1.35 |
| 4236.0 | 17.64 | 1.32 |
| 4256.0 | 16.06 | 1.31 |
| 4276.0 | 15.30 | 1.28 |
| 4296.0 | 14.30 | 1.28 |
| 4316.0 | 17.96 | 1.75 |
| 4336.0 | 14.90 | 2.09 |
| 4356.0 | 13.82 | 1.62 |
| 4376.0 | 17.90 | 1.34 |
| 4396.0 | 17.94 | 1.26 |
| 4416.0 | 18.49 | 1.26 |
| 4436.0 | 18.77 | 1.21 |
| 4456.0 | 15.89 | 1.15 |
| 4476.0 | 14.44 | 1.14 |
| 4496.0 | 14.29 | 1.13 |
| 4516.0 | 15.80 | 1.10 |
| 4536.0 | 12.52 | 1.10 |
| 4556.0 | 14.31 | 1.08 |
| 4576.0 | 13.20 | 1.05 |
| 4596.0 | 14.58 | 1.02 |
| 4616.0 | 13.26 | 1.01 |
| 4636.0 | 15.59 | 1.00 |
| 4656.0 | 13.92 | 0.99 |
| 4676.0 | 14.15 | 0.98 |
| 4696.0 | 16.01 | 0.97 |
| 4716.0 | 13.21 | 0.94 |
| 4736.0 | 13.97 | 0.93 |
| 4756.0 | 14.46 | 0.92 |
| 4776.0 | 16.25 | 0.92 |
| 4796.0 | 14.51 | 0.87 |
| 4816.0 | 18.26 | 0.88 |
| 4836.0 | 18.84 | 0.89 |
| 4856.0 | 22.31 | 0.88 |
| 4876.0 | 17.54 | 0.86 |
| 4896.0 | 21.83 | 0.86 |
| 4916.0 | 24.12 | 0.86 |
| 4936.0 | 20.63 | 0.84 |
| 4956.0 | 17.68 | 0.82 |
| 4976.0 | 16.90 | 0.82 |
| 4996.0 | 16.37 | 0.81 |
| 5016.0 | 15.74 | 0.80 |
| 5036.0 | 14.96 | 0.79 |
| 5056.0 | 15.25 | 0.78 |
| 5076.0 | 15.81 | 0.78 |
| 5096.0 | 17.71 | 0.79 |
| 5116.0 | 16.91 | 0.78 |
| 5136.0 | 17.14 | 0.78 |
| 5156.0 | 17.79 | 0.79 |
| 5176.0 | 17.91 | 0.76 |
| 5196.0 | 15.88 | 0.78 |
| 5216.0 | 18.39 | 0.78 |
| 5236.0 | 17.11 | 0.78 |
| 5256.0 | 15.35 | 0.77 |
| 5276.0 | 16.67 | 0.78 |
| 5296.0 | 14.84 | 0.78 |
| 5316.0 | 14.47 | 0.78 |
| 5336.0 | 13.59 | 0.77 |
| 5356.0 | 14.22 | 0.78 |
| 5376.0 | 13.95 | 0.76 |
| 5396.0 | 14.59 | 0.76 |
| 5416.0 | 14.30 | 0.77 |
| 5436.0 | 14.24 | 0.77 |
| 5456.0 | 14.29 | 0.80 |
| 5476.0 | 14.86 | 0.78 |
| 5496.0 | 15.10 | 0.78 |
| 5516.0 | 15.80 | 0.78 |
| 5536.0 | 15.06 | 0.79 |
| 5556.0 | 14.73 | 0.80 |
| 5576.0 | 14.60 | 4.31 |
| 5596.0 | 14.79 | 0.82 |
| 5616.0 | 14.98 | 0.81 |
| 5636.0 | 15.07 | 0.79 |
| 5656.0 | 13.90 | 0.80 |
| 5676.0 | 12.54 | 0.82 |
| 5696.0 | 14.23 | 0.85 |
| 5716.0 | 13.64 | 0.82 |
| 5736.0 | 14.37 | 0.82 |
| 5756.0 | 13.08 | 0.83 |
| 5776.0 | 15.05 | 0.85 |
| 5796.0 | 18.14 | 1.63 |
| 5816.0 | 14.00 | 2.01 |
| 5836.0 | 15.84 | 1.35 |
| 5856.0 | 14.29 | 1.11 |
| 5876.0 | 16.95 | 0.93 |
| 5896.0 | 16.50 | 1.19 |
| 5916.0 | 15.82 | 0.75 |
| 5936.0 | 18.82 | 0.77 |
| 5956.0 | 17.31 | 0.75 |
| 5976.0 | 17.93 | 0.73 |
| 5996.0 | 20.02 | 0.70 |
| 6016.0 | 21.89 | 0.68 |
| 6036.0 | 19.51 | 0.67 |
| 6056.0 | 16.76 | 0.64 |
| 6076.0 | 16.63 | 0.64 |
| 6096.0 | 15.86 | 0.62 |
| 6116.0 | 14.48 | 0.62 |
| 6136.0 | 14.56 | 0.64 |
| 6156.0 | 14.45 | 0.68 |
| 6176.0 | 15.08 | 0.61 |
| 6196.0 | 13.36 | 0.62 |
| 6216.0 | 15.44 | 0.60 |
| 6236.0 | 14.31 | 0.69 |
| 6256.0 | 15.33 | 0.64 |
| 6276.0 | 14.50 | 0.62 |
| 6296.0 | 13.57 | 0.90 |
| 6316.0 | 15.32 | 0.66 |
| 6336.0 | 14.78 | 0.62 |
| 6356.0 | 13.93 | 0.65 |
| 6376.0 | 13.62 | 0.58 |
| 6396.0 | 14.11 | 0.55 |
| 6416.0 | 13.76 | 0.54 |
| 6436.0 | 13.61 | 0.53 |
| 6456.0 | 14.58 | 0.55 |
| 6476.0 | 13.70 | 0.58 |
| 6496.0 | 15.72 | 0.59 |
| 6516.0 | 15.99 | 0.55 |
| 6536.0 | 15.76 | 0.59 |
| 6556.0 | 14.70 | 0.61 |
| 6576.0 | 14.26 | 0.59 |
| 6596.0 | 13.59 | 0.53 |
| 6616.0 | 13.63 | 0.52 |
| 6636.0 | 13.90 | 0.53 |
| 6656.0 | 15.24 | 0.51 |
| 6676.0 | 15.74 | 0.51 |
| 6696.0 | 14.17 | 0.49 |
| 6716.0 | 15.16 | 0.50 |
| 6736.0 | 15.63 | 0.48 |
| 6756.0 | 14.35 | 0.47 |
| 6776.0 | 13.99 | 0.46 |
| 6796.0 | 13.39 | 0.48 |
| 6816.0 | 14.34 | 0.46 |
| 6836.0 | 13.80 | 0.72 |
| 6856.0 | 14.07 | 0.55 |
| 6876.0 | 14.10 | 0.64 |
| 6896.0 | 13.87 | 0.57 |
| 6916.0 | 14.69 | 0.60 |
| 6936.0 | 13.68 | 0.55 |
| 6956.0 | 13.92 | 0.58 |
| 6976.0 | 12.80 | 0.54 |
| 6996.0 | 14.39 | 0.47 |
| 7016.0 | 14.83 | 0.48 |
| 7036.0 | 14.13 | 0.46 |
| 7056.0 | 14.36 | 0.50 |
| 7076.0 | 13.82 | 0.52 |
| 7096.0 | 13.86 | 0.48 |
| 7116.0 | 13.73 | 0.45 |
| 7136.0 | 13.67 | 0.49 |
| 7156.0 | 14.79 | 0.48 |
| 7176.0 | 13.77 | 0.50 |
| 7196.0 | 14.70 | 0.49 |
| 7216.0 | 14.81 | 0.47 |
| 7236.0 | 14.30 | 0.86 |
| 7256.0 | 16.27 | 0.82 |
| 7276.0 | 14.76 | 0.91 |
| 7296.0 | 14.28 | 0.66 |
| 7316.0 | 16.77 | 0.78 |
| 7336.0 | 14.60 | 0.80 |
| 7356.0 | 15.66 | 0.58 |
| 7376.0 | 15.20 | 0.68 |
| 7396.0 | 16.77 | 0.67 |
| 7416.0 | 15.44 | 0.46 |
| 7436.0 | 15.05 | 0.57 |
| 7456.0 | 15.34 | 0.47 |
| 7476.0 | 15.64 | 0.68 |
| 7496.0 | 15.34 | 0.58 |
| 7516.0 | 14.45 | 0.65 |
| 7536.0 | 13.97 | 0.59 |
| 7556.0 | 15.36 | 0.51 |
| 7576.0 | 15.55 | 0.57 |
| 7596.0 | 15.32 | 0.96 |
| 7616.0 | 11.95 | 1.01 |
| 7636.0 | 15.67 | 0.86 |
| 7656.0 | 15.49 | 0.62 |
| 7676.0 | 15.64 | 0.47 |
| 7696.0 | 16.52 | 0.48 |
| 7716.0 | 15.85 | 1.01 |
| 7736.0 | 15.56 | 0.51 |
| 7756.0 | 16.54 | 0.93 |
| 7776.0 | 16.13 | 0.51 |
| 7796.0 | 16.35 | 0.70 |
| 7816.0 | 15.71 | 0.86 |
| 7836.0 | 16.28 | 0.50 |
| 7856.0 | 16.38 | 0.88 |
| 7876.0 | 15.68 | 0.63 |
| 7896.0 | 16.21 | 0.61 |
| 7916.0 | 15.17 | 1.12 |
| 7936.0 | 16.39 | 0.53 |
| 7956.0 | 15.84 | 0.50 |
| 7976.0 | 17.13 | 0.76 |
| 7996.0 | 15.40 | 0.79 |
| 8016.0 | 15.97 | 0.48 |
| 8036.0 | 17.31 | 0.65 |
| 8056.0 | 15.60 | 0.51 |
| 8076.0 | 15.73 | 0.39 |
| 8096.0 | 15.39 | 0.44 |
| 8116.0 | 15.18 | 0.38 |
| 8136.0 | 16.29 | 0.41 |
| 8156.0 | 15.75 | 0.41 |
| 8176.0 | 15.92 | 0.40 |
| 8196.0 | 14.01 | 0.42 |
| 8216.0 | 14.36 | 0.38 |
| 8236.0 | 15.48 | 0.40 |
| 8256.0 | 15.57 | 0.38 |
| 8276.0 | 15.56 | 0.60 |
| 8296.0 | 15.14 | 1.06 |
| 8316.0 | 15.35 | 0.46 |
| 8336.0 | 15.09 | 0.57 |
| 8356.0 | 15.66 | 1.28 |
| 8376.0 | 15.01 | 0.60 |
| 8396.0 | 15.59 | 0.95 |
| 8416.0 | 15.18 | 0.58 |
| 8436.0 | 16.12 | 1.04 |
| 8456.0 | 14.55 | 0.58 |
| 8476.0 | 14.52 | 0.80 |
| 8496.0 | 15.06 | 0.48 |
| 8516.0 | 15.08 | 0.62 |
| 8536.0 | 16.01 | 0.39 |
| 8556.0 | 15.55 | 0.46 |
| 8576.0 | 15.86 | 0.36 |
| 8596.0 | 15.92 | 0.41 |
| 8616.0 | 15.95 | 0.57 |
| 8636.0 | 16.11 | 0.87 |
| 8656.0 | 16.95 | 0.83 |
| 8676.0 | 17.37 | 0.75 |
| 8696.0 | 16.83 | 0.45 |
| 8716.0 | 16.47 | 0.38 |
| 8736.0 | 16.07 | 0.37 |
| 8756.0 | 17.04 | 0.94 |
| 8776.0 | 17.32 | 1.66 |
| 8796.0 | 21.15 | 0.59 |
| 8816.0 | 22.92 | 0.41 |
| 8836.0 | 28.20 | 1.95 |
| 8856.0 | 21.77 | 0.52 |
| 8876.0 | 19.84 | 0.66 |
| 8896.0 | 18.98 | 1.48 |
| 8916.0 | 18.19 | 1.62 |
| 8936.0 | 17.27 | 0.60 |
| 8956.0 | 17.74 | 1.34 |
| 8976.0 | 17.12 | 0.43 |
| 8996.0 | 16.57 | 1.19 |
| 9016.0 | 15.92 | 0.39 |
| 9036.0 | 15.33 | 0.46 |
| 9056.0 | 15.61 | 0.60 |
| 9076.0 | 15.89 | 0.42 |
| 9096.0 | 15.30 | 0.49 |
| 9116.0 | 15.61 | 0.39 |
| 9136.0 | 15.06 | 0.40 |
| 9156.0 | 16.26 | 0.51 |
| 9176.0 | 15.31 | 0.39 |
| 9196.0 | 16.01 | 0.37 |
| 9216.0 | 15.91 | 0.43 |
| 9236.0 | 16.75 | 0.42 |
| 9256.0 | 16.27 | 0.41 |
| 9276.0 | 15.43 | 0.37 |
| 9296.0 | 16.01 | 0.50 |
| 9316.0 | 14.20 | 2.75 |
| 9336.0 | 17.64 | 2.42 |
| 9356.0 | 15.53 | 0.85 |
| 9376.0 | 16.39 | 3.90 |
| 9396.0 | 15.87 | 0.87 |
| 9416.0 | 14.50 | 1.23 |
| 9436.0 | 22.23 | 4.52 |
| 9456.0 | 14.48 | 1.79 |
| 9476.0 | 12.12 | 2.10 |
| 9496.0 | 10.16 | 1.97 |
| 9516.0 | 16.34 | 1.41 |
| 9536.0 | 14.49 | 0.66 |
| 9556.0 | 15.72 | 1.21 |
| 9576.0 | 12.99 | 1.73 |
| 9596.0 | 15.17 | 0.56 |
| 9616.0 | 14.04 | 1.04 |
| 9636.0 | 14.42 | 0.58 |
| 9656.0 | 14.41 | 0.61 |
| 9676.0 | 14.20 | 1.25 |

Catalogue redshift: 1.683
